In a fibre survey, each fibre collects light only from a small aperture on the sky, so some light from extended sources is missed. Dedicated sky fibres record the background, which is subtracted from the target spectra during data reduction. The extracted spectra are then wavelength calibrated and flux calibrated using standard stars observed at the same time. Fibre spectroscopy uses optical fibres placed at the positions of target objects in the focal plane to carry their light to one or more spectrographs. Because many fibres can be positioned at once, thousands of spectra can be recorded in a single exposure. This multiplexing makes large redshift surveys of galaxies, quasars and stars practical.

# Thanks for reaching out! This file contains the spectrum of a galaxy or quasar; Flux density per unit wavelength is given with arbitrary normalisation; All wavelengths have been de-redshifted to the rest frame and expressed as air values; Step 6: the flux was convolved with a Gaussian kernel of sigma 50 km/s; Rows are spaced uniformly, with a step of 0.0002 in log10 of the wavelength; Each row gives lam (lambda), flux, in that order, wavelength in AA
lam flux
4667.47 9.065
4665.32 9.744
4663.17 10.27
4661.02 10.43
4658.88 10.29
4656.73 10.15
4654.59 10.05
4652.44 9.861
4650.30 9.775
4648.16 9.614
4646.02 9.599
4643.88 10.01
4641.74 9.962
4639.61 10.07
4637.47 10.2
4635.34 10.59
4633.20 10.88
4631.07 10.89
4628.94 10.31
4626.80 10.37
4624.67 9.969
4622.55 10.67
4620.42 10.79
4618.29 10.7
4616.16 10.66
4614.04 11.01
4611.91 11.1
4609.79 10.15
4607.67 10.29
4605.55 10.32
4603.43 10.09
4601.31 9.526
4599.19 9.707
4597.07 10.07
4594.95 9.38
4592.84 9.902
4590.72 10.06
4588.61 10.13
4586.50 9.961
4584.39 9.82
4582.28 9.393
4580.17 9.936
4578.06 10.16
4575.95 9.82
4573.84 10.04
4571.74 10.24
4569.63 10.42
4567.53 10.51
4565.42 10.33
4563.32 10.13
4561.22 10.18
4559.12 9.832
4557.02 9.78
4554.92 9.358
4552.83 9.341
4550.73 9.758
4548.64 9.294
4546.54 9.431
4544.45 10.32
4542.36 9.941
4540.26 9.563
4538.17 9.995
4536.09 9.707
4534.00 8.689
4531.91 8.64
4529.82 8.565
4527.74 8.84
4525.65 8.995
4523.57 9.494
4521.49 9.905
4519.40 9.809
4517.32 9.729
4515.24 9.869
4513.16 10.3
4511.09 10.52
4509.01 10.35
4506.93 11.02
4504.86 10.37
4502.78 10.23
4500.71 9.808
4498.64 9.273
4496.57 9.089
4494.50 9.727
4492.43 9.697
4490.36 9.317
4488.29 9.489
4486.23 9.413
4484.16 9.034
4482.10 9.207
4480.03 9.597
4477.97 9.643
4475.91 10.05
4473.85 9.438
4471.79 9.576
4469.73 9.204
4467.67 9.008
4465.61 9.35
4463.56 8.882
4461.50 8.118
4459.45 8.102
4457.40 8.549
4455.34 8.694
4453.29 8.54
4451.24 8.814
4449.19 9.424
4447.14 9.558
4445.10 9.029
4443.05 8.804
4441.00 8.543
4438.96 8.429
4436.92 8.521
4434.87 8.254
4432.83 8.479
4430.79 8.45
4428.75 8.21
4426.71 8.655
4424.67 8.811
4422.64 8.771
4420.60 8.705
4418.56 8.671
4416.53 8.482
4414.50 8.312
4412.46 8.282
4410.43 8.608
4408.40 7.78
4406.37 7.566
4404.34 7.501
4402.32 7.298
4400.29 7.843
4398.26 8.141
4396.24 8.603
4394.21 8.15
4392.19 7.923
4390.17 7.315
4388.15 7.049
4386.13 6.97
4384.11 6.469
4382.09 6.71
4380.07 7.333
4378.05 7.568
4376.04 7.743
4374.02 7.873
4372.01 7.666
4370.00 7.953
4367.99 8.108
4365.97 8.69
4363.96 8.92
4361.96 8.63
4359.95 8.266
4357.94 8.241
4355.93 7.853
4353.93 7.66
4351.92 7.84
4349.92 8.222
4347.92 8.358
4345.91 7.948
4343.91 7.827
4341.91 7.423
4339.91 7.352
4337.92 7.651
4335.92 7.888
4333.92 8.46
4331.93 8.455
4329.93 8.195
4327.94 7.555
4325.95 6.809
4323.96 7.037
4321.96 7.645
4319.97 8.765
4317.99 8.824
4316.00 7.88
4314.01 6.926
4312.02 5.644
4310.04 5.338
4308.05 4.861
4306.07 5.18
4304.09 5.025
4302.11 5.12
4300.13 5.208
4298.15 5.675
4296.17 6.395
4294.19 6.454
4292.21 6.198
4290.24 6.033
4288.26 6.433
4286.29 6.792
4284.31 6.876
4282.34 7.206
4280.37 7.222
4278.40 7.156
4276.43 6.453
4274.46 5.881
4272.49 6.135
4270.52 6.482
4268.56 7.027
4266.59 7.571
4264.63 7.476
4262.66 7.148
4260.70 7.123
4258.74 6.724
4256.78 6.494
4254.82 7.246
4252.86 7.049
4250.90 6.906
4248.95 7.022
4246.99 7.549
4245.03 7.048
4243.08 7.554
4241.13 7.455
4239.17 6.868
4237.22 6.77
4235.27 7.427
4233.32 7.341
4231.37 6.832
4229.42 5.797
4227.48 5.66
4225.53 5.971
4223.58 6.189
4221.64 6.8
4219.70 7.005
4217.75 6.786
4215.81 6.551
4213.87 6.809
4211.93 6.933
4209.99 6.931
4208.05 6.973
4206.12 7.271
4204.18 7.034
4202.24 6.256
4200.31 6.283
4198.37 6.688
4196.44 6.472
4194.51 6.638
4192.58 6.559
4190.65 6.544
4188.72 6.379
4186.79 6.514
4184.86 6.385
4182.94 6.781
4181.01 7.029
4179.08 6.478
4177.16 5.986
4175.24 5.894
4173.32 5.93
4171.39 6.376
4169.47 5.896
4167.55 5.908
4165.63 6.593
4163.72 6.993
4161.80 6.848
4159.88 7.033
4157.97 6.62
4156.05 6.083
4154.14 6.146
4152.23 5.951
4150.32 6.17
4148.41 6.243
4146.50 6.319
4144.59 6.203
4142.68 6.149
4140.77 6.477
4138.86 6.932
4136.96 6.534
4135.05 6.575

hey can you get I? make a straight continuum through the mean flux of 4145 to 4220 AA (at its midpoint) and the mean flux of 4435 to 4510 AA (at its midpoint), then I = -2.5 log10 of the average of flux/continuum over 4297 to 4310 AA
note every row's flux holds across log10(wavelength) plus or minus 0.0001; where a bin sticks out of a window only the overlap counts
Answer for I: 0.42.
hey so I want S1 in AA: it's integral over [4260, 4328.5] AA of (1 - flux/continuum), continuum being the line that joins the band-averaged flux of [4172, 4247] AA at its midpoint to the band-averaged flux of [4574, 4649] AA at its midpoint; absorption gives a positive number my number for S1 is 7.3 AA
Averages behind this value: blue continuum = 6.66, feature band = 6.61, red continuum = 10.2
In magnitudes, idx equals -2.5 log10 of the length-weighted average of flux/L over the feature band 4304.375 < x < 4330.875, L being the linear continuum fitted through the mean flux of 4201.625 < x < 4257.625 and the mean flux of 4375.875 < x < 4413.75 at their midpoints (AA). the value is 0.05 mag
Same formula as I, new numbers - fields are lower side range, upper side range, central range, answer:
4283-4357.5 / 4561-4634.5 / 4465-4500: -0.06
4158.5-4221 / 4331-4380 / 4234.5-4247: -0.03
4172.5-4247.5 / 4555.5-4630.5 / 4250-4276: 0.05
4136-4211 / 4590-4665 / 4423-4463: 0.01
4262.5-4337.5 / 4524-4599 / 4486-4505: -0.07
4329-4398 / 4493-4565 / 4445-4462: 0.01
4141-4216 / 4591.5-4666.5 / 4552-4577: -0.04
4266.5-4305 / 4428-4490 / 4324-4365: -0.10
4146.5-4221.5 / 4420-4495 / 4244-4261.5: 0.02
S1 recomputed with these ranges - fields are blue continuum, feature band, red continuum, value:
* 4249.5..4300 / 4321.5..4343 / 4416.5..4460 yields -0.83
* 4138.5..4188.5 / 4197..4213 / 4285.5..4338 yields -0.76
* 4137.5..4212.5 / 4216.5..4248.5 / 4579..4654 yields 0.68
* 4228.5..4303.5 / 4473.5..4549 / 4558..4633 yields -2.65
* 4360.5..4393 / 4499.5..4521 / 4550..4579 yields -1.98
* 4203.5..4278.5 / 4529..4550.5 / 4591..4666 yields 0.02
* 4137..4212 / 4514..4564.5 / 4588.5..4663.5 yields -0.28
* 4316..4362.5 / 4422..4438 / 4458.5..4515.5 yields 0.76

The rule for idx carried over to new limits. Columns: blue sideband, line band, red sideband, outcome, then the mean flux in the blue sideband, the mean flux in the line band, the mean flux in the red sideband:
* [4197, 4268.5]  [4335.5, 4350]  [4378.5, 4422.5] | -0.04 mag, 6.88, 7.81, 7.81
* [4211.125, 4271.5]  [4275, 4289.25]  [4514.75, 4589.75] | 0.06 mag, 6.89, 6.85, 9.72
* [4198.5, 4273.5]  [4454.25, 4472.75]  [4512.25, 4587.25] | 0.01 mag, 6.85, 8.83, 9.72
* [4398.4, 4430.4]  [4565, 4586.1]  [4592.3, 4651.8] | -0.03 mag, 8.23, 10.1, 10.2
